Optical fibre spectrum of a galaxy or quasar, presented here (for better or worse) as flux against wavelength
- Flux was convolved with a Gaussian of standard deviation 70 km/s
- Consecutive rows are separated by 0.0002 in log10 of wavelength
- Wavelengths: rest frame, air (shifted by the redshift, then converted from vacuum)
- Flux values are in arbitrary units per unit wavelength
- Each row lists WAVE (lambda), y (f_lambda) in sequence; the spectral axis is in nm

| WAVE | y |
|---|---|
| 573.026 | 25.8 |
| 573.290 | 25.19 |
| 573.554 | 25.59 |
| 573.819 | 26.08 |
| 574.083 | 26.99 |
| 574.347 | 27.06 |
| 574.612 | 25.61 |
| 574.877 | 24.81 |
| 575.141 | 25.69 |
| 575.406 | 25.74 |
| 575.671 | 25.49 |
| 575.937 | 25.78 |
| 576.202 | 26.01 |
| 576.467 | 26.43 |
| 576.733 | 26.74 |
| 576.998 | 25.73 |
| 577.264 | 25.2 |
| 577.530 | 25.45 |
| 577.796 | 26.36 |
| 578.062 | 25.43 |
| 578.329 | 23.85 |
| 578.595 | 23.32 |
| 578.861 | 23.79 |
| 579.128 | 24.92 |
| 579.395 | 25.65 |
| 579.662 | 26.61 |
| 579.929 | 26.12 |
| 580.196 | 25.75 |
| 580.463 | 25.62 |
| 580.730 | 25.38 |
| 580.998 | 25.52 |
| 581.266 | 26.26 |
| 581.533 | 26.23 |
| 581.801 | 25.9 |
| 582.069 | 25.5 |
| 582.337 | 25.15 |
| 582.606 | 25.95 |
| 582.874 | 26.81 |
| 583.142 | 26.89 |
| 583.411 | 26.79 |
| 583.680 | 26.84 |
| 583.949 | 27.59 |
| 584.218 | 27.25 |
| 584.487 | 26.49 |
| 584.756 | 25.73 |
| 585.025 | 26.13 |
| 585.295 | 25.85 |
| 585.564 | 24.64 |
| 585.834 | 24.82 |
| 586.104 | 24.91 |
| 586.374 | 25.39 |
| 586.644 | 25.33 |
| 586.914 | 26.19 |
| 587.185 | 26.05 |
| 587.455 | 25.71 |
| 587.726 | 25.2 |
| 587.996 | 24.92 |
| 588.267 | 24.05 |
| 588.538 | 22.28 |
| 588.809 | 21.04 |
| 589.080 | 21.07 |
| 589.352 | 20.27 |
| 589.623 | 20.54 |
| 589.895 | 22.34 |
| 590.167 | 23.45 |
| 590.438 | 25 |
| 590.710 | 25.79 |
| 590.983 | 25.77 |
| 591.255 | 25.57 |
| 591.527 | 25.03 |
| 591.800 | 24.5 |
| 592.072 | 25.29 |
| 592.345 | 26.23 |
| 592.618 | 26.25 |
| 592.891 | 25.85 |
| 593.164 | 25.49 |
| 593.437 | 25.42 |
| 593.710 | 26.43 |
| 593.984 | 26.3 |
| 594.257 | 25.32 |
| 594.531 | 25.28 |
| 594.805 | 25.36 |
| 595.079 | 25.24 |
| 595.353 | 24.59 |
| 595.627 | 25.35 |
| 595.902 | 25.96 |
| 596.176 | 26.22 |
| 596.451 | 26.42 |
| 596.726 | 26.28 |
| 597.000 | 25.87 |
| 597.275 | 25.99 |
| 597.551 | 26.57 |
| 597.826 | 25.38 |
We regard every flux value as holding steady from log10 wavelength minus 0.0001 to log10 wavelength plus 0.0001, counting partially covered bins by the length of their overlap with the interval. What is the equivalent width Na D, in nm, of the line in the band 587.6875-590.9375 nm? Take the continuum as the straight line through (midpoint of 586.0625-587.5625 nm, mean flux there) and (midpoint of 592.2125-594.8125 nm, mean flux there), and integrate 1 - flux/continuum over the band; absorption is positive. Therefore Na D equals 0.34 nm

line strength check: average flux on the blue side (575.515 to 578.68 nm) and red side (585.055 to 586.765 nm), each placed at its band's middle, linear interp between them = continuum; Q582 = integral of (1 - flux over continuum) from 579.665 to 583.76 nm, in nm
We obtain -0.11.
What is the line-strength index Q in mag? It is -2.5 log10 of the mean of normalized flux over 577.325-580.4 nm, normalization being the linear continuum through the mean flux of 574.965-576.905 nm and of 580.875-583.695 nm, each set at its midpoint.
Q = 0.04 mag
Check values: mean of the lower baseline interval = 26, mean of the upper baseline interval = 26.1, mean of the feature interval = 25.2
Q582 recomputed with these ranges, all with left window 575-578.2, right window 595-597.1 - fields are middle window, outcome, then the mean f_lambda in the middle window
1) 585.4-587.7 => 0.037 nm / 25.4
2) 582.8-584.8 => -0.081 nm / 26.8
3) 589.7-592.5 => 0.104 nm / 24.8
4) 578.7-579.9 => 0.025 nm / 25.3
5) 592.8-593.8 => 0.000 nm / 25.8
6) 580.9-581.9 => -0.007 nm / 26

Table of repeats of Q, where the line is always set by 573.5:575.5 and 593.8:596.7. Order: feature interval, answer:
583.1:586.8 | -0.009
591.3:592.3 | 0.024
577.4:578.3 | 0.017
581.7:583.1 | -0.004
